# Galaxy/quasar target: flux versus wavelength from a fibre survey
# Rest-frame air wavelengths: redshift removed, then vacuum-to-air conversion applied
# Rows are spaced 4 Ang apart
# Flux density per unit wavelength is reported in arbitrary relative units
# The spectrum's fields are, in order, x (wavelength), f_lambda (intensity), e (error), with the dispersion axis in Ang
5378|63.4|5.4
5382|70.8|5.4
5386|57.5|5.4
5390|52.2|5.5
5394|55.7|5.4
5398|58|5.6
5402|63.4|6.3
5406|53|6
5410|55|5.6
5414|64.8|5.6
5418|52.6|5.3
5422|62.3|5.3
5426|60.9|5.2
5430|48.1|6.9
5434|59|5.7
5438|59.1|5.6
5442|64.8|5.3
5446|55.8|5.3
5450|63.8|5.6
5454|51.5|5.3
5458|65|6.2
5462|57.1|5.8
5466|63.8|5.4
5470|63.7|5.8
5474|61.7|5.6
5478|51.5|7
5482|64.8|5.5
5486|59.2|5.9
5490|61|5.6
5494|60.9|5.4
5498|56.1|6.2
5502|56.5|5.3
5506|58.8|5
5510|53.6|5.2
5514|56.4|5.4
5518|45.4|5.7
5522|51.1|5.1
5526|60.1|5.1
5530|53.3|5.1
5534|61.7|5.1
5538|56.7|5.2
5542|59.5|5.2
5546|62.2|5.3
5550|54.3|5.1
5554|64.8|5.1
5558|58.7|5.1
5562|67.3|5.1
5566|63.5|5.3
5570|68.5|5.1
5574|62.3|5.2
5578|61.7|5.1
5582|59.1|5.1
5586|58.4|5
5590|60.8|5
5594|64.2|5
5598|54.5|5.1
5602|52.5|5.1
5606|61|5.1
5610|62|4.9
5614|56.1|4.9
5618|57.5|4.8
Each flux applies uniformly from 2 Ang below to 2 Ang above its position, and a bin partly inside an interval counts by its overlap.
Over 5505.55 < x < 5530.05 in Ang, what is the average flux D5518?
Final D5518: 53.9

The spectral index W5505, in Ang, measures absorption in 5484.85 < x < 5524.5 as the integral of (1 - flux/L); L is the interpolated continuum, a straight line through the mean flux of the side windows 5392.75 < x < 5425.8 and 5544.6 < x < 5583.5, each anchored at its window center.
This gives 3.2 Ang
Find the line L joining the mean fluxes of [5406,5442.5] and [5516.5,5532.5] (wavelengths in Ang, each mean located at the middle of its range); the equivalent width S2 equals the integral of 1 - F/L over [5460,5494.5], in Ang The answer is -3.2 Ang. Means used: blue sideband 58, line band 60.4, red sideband 53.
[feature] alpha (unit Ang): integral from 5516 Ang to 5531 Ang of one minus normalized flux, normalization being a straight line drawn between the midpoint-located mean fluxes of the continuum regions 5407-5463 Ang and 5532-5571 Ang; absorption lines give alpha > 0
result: 2.1 Ang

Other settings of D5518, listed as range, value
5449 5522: 58.1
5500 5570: 58.2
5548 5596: 62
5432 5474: 60.4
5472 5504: 59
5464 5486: 60.9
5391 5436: 57.4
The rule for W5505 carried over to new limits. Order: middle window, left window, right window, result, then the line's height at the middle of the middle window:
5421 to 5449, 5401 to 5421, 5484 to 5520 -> -0.6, 57.4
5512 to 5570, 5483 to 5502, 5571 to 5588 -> 1.6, 60.2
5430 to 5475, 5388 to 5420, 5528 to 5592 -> -1.4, 58.1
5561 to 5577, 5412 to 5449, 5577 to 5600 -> -1.5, 59.6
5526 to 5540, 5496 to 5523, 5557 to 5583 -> 0.0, 57.7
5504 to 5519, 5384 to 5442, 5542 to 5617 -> 1.3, 59.3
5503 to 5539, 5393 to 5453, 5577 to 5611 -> 2.2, 58.8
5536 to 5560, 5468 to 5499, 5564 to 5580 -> 1.4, 62.9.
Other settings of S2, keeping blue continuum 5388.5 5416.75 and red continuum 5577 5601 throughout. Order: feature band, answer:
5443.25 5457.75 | -0.12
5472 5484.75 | -0.24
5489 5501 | -0.12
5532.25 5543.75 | -0.08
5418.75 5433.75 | 0.19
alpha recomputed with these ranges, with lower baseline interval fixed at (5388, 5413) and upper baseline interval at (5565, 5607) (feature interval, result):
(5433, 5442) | -0.47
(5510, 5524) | 1.82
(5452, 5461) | -0.06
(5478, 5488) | -0.27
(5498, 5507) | 0.24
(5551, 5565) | -0.70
